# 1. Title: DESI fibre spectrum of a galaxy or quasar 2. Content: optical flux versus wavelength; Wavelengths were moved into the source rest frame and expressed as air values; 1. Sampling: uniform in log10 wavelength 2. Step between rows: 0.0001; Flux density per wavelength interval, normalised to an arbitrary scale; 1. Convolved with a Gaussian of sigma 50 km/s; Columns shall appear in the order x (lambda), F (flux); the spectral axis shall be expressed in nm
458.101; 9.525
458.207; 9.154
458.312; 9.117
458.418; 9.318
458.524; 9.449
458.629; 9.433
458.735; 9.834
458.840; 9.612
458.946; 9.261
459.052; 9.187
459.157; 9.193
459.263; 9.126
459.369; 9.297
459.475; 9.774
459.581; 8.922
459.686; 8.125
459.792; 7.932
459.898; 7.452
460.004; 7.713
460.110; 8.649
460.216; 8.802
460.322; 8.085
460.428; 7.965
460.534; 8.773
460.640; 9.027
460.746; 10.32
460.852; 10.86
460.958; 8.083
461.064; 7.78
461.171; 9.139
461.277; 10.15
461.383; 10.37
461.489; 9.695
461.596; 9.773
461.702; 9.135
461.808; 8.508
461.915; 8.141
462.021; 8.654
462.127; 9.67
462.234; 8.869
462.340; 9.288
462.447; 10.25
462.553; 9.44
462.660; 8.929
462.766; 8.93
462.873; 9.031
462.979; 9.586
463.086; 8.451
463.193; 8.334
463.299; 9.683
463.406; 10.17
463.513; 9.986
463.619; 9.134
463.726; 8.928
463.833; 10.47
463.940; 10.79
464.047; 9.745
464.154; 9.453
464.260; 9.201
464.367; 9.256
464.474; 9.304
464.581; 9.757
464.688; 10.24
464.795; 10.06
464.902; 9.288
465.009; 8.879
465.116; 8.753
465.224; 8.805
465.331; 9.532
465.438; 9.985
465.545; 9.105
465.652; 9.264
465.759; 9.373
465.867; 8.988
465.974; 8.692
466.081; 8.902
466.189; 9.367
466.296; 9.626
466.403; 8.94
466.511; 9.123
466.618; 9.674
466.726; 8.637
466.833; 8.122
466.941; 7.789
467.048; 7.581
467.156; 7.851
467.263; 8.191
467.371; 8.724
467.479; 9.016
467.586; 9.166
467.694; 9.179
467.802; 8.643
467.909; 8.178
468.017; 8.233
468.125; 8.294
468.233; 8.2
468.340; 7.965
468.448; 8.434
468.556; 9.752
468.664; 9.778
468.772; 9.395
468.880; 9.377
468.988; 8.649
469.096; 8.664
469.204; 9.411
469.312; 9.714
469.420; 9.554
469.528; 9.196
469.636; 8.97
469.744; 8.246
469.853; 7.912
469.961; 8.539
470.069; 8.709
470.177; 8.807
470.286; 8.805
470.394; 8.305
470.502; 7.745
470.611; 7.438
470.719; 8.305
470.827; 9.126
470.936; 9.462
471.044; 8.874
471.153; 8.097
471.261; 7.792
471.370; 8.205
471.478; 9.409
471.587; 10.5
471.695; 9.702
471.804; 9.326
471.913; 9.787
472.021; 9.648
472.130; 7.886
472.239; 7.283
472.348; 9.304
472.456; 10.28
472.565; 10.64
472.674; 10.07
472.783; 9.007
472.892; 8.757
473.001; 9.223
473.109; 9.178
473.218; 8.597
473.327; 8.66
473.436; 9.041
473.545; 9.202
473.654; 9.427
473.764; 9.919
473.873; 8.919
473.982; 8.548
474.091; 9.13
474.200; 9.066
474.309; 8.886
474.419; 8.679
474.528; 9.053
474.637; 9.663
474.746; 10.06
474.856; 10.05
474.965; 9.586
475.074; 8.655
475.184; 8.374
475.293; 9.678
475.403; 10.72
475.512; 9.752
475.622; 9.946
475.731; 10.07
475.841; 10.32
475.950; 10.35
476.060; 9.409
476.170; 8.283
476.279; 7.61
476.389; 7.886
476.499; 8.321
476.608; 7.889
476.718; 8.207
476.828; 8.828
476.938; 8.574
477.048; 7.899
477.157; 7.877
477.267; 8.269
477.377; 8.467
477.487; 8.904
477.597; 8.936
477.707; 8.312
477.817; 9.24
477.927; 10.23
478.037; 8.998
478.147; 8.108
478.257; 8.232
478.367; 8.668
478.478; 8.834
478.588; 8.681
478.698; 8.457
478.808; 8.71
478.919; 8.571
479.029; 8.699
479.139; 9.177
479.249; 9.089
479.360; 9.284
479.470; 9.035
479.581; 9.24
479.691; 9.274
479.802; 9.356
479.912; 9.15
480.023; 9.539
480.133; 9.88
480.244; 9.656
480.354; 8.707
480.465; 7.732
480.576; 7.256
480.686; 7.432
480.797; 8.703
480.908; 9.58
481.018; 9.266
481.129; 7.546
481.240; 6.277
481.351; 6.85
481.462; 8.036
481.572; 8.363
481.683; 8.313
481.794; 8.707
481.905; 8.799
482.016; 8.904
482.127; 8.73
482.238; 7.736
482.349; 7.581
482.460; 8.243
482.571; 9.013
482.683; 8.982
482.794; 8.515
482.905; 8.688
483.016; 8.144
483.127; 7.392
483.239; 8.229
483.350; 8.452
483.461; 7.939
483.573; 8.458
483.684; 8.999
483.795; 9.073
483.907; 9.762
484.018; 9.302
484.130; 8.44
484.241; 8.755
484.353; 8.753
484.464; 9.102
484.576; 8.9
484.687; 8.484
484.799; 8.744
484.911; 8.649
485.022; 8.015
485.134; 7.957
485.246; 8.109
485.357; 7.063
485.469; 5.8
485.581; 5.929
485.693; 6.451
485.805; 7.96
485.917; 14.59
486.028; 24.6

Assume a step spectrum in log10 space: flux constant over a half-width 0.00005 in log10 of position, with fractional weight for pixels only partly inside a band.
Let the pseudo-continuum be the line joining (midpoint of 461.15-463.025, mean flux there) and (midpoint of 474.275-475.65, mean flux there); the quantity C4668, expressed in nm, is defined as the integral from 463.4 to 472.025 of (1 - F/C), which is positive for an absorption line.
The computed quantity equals 0.35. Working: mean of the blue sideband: 9.31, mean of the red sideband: 9.46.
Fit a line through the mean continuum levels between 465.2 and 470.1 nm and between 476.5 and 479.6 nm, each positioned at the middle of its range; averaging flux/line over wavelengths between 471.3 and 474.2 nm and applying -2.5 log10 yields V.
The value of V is -0.05 mag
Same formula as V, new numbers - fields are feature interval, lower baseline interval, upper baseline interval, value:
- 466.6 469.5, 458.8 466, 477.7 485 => 0.03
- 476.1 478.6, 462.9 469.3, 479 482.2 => 0.03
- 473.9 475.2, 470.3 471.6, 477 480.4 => -0.06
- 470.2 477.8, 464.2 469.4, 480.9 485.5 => -0.03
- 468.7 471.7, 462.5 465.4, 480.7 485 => 0.04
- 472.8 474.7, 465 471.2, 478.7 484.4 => -0.04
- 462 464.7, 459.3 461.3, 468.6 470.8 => -0.08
